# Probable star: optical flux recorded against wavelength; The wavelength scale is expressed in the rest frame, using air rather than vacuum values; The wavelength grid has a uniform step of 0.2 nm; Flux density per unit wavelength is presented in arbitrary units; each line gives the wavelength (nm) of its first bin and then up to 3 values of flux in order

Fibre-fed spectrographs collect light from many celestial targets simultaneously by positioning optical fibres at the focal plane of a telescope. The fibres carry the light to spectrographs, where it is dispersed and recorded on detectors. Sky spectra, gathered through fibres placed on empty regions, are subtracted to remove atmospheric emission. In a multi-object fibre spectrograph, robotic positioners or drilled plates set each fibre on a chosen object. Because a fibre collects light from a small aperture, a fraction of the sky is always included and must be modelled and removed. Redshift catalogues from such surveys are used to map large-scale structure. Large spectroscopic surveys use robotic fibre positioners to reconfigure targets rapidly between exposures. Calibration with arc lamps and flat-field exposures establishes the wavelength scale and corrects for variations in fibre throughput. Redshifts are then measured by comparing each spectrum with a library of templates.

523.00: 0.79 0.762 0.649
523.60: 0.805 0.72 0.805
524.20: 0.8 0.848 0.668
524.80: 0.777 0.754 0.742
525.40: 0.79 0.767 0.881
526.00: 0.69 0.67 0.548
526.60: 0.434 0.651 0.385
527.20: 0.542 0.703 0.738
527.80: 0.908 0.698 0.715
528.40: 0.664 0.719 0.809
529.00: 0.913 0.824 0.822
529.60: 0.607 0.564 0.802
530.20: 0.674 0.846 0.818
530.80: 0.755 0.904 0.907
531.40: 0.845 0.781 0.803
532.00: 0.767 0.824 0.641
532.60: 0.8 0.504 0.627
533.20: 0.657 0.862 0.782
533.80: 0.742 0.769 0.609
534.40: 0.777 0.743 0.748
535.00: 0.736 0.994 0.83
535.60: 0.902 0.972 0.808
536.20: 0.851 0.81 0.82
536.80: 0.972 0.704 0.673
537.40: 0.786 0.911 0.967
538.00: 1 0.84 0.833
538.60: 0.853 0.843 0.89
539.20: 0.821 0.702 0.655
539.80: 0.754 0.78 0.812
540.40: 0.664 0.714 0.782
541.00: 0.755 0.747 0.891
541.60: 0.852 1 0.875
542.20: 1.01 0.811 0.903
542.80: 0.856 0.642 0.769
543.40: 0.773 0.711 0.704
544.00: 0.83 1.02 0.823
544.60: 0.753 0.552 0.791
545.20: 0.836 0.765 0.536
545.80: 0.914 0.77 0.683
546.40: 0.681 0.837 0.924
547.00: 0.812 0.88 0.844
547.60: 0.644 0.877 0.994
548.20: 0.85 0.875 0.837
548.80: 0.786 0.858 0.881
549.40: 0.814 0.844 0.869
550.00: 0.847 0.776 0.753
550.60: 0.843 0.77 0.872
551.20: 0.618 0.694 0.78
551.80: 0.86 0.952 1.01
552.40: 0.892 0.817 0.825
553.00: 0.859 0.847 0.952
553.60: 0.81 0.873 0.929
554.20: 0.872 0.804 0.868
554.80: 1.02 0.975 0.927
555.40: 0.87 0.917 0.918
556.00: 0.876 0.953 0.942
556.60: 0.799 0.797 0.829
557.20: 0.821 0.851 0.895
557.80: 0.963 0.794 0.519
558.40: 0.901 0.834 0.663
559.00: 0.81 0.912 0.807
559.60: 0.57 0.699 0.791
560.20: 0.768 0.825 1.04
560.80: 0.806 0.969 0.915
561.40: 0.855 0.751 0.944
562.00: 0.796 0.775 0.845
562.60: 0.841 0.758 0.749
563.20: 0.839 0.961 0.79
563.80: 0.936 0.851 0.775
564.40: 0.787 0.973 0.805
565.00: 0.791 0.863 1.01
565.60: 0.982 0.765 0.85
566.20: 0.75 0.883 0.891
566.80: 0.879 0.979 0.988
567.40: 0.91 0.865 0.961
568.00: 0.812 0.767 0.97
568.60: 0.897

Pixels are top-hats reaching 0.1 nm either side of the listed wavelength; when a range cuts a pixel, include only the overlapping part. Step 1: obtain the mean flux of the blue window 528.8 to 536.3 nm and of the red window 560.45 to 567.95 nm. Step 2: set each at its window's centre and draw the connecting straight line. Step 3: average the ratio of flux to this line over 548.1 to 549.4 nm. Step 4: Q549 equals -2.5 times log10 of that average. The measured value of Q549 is -0.03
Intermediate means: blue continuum 0.779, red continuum 0.868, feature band 0.845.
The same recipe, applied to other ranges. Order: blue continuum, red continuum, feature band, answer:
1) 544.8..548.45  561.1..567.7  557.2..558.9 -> 0.04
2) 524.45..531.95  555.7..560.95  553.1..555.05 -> -0.10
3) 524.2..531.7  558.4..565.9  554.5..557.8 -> -0.10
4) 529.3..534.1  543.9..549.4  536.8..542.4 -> -0.05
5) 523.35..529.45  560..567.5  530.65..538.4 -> -0.07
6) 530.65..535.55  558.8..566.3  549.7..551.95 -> 0.02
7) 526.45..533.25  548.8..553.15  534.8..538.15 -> -0.13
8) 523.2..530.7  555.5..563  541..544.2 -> -0.07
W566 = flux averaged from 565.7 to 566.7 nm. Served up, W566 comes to 0.828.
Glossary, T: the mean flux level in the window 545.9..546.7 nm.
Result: 0.743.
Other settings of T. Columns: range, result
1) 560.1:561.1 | 0.882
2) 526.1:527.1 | 0.538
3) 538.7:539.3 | 0.851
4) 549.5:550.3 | 0.834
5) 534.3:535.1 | 0.751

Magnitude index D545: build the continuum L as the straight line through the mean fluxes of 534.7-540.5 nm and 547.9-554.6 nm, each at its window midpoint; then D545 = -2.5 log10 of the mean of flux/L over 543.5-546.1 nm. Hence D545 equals 0.089 mag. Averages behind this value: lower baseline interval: 0.825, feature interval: 0.77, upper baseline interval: 0.845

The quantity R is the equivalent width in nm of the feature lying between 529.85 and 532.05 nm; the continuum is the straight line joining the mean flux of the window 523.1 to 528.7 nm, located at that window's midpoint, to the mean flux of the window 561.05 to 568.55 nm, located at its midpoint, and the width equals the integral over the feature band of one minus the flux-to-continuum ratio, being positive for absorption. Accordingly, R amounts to -0.23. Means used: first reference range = 0.708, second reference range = 0.862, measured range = 0.805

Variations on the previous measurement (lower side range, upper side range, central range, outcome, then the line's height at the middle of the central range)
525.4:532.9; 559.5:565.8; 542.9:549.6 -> -0.096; 0.785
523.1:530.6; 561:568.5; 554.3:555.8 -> -0.155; 0.827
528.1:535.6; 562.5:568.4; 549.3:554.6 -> -0.093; 0.824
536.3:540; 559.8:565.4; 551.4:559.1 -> -0.215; 0.838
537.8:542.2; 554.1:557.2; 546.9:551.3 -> 0.181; 0.86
